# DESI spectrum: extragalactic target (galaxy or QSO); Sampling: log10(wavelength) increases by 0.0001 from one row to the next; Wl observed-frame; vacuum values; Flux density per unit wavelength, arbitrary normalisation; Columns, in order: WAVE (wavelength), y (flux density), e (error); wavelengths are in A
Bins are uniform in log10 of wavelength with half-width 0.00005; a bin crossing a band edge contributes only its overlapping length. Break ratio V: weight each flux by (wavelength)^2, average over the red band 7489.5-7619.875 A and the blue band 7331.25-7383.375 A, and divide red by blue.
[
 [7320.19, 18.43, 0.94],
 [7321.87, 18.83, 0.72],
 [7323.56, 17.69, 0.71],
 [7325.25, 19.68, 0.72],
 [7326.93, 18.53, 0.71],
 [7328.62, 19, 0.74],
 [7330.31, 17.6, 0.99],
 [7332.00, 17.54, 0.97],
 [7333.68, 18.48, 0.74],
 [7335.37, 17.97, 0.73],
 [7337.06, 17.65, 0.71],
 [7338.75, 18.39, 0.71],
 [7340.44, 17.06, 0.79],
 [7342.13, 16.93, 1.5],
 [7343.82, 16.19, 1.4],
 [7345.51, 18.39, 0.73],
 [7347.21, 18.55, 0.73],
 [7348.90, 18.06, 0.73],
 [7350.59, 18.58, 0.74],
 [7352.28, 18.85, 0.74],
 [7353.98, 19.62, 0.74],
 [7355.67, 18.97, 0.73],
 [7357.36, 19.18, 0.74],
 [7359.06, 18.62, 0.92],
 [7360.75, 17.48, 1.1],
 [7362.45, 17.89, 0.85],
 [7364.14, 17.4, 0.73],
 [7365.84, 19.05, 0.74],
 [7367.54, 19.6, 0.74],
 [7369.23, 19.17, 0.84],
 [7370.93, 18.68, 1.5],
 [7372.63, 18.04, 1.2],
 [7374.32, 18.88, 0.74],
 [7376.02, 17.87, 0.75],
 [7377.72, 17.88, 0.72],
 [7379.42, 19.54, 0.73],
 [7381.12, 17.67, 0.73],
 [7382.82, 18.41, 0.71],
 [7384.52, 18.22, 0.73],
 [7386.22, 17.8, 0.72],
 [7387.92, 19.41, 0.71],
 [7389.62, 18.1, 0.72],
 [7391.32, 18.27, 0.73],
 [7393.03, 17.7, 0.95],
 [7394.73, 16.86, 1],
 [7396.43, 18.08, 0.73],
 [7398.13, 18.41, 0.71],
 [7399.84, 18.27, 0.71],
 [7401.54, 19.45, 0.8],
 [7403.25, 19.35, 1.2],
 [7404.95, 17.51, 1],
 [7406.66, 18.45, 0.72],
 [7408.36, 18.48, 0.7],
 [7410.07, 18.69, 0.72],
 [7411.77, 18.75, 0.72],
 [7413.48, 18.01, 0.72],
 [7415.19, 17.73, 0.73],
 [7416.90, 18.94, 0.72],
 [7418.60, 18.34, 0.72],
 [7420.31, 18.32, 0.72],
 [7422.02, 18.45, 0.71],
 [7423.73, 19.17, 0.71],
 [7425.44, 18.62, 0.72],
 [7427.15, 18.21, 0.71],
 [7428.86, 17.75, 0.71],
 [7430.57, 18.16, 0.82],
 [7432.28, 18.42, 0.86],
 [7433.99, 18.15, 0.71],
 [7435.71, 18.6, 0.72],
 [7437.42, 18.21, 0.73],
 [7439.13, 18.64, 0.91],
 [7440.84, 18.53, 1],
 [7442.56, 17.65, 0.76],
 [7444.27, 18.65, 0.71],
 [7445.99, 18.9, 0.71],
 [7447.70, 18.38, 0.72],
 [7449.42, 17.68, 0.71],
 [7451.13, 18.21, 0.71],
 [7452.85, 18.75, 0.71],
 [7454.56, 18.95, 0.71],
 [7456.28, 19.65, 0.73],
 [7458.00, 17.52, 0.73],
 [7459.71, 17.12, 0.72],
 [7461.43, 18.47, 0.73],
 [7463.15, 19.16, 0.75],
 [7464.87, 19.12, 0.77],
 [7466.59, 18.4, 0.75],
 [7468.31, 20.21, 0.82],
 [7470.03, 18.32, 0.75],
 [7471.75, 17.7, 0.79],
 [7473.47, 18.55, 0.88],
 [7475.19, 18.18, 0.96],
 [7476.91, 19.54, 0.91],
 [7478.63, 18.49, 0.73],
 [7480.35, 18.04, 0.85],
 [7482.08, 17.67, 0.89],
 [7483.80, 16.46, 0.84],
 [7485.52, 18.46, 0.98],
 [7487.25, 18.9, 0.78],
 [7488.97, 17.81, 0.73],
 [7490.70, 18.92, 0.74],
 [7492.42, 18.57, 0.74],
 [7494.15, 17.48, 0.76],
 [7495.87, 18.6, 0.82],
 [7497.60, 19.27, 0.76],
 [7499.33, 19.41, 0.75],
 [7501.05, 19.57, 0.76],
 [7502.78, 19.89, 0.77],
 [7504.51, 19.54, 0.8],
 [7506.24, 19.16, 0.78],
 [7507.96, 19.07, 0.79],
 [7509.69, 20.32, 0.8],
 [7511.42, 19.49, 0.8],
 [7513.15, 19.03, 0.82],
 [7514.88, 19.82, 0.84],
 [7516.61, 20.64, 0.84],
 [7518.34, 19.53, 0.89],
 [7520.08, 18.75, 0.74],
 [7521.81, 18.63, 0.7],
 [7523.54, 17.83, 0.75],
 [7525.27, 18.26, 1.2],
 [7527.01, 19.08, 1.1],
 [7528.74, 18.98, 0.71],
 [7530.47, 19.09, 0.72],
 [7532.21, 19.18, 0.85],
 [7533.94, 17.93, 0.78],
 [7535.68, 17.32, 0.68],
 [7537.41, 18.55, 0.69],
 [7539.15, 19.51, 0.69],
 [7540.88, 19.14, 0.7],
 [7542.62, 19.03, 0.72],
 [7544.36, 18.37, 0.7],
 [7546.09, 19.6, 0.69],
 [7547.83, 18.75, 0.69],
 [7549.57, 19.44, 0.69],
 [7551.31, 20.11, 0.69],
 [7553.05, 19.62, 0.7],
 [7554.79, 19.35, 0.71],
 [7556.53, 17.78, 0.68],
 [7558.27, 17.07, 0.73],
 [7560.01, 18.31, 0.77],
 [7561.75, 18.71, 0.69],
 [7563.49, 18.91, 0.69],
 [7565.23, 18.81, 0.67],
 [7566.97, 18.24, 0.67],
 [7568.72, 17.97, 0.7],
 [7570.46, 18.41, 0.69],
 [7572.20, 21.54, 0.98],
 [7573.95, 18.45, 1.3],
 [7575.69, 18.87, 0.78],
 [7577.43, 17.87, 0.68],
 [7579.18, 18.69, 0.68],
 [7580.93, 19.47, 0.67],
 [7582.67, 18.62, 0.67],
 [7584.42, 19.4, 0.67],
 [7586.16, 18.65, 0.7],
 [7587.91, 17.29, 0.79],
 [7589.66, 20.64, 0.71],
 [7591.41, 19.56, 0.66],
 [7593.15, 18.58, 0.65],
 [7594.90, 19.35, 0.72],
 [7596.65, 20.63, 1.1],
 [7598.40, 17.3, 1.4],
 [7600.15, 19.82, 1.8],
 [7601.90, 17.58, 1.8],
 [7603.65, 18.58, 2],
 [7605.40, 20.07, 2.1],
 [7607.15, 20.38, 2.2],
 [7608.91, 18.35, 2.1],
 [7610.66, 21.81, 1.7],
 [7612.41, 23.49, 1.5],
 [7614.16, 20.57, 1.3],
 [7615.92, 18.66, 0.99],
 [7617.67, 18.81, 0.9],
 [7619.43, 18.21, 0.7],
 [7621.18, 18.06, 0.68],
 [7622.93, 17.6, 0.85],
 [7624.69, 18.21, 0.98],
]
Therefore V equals 1.10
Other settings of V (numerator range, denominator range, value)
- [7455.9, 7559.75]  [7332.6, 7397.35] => 1.07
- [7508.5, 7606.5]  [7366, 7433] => 1.07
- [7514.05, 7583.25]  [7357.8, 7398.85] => 1.08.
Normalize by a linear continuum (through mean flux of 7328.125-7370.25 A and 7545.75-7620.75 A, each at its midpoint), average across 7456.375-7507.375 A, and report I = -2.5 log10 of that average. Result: 0.009 mag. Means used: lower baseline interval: 18.2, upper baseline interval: 19.1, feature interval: 18.6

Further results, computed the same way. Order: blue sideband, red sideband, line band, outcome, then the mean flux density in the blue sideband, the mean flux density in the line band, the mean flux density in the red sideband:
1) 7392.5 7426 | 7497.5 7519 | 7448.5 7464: 0.034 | 18.4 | 18.4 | 19.6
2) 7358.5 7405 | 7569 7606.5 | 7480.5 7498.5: 0.029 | 18.4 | 18.2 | 19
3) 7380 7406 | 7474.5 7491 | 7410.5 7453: -0.008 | 18.2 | 18.4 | 18.2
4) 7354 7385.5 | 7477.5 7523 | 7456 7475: 0.016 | 18.5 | 18.5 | 18.9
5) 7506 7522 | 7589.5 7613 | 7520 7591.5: 0.044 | 19.5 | 18.8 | 19.7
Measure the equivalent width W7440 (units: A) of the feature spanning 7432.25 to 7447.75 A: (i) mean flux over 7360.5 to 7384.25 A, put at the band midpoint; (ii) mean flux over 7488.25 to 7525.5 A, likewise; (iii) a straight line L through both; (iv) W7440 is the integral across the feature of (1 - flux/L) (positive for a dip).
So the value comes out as 0.3 A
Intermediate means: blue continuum 18.4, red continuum 19.1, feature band 18.4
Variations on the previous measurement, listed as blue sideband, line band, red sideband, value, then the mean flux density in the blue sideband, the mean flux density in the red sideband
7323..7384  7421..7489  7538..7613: 1.0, 18.3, 19.1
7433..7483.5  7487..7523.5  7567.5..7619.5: -0.8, 18.4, 19.3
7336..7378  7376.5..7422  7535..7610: 0.2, 18.3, 18.9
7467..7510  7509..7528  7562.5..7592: -0.4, 18.7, 18.9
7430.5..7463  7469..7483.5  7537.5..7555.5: 0.3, 18.4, 19.3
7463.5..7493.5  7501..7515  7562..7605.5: -0.7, 18.4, 18.9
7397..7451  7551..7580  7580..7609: 0.4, 18.4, 19.1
